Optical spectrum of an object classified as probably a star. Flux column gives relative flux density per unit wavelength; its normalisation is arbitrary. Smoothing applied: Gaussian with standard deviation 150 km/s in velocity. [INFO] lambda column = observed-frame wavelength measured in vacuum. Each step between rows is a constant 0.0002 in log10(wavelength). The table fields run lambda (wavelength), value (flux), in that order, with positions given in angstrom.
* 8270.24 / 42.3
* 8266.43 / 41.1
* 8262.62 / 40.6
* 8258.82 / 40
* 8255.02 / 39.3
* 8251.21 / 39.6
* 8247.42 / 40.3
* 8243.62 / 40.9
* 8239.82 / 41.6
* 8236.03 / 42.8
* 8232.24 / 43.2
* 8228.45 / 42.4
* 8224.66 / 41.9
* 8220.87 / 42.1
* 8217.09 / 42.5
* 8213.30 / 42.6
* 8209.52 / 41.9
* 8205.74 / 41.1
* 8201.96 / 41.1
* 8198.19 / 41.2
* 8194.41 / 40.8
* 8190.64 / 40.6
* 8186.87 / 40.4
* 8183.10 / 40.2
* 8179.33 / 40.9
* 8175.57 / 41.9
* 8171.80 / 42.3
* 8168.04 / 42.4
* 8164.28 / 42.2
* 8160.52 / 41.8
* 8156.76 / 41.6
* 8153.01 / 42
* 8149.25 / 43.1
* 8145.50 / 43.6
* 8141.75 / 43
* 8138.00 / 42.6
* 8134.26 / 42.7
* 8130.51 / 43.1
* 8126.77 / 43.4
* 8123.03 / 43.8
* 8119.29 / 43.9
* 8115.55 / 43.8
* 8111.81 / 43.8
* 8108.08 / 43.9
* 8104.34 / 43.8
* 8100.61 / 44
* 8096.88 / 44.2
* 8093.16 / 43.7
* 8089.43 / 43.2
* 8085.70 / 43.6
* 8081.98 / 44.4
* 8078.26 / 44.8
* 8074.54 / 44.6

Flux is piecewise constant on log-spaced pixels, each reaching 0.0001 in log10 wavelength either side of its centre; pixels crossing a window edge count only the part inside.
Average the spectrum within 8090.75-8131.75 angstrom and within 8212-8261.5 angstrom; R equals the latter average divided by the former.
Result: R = 0.95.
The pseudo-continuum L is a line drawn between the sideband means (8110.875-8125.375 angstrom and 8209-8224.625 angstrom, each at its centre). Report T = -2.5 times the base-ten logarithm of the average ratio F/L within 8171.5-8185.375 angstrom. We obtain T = 0.043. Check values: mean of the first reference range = 43.8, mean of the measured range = 41.2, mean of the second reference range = 42.3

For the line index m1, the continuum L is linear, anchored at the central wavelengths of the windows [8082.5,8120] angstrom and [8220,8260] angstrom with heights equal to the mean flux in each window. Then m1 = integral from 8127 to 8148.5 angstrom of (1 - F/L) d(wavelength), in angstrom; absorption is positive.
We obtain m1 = 0.05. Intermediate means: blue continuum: 43.8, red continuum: 41.3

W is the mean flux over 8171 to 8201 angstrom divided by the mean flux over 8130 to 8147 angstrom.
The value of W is 1.0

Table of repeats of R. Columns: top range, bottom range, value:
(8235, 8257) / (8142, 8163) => 0.96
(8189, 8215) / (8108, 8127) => 0.94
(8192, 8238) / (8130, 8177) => 0.99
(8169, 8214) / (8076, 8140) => 0.94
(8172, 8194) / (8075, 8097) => 0.93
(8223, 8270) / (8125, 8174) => 0.97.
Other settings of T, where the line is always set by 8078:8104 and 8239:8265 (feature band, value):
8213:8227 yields -0.03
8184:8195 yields 0.03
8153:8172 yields 0.01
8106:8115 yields -0.01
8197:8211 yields 0.00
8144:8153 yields -0.01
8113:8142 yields -0.01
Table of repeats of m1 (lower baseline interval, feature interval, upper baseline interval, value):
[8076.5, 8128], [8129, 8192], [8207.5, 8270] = 1.2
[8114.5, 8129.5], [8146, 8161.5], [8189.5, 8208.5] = 0.1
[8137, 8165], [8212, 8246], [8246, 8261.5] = -1.4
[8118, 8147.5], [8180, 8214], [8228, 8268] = 0.8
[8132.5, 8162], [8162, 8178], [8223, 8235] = 0.2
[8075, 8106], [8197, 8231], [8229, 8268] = -0.2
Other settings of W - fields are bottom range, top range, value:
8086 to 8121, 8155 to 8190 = 0.95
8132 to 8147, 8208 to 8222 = 0.98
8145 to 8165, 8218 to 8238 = 1.00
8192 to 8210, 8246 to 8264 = 0.97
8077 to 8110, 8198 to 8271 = 0.94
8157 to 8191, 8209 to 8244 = 1.02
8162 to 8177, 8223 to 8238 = 1.01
